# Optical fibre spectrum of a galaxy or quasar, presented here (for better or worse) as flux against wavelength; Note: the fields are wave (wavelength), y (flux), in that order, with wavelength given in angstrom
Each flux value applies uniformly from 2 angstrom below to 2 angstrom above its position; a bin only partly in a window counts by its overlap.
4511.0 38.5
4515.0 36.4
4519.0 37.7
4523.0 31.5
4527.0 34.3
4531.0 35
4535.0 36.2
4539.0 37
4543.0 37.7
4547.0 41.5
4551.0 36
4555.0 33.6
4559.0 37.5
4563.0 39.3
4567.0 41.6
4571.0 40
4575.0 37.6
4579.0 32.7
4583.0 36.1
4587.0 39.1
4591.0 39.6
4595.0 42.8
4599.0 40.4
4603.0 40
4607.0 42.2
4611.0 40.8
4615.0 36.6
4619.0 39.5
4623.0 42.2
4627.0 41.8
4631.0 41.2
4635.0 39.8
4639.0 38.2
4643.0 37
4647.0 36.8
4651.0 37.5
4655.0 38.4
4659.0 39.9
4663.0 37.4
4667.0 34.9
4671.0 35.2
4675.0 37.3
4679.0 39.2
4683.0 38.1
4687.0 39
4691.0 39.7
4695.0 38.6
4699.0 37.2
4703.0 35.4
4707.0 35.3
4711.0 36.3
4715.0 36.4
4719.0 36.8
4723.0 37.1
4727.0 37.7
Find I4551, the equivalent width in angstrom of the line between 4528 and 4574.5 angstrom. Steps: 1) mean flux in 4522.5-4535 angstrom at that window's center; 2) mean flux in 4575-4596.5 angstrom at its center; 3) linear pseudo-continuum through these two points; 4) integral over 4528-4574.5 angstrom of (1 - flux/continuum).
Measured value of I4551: -2.6 angstrom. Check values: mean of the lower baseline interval 34.3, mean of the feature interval 37.7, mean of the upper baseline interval 37.9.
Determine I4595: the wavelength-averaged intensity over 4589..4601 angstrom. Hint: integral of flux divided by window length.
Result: 40.9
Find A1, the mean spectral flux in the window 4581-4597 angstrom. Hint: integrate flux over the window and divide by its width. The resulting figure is 39.4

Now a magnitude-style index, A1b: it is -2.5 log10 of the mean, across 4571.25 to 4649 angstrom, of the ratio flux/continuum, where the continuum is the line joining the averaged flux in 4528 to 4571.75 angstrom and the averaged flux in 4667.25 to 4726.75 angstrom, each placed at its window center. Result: -0.05 mag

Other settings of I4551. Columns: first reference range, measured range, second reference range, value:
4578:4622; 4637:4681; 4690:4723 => 0.60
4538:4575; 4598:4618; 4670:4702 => -0.94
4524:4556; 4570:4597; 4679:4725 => -1.17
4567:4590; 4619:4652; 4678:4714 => -1.58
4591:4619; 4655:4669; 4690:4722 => 0.31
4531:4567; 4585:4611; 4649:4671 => -2.27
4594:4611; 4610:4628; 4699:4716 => 0.14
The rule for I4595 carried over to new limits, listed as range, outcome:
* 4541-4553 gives 38.4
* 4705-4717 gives 36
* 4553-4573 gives 38.4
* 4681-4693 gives 38.9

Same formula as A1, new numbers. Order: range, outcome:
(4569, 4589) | 37.1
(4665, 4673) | 35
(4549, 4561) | 35.7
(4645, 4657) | 37.6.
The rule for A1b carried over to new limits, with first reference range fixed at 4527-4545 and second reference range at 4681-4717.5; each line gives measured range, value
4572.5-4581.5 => 0.03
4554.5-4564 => -0.02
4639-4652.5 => -0.01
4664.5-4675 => 0.05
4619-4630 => -0.13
